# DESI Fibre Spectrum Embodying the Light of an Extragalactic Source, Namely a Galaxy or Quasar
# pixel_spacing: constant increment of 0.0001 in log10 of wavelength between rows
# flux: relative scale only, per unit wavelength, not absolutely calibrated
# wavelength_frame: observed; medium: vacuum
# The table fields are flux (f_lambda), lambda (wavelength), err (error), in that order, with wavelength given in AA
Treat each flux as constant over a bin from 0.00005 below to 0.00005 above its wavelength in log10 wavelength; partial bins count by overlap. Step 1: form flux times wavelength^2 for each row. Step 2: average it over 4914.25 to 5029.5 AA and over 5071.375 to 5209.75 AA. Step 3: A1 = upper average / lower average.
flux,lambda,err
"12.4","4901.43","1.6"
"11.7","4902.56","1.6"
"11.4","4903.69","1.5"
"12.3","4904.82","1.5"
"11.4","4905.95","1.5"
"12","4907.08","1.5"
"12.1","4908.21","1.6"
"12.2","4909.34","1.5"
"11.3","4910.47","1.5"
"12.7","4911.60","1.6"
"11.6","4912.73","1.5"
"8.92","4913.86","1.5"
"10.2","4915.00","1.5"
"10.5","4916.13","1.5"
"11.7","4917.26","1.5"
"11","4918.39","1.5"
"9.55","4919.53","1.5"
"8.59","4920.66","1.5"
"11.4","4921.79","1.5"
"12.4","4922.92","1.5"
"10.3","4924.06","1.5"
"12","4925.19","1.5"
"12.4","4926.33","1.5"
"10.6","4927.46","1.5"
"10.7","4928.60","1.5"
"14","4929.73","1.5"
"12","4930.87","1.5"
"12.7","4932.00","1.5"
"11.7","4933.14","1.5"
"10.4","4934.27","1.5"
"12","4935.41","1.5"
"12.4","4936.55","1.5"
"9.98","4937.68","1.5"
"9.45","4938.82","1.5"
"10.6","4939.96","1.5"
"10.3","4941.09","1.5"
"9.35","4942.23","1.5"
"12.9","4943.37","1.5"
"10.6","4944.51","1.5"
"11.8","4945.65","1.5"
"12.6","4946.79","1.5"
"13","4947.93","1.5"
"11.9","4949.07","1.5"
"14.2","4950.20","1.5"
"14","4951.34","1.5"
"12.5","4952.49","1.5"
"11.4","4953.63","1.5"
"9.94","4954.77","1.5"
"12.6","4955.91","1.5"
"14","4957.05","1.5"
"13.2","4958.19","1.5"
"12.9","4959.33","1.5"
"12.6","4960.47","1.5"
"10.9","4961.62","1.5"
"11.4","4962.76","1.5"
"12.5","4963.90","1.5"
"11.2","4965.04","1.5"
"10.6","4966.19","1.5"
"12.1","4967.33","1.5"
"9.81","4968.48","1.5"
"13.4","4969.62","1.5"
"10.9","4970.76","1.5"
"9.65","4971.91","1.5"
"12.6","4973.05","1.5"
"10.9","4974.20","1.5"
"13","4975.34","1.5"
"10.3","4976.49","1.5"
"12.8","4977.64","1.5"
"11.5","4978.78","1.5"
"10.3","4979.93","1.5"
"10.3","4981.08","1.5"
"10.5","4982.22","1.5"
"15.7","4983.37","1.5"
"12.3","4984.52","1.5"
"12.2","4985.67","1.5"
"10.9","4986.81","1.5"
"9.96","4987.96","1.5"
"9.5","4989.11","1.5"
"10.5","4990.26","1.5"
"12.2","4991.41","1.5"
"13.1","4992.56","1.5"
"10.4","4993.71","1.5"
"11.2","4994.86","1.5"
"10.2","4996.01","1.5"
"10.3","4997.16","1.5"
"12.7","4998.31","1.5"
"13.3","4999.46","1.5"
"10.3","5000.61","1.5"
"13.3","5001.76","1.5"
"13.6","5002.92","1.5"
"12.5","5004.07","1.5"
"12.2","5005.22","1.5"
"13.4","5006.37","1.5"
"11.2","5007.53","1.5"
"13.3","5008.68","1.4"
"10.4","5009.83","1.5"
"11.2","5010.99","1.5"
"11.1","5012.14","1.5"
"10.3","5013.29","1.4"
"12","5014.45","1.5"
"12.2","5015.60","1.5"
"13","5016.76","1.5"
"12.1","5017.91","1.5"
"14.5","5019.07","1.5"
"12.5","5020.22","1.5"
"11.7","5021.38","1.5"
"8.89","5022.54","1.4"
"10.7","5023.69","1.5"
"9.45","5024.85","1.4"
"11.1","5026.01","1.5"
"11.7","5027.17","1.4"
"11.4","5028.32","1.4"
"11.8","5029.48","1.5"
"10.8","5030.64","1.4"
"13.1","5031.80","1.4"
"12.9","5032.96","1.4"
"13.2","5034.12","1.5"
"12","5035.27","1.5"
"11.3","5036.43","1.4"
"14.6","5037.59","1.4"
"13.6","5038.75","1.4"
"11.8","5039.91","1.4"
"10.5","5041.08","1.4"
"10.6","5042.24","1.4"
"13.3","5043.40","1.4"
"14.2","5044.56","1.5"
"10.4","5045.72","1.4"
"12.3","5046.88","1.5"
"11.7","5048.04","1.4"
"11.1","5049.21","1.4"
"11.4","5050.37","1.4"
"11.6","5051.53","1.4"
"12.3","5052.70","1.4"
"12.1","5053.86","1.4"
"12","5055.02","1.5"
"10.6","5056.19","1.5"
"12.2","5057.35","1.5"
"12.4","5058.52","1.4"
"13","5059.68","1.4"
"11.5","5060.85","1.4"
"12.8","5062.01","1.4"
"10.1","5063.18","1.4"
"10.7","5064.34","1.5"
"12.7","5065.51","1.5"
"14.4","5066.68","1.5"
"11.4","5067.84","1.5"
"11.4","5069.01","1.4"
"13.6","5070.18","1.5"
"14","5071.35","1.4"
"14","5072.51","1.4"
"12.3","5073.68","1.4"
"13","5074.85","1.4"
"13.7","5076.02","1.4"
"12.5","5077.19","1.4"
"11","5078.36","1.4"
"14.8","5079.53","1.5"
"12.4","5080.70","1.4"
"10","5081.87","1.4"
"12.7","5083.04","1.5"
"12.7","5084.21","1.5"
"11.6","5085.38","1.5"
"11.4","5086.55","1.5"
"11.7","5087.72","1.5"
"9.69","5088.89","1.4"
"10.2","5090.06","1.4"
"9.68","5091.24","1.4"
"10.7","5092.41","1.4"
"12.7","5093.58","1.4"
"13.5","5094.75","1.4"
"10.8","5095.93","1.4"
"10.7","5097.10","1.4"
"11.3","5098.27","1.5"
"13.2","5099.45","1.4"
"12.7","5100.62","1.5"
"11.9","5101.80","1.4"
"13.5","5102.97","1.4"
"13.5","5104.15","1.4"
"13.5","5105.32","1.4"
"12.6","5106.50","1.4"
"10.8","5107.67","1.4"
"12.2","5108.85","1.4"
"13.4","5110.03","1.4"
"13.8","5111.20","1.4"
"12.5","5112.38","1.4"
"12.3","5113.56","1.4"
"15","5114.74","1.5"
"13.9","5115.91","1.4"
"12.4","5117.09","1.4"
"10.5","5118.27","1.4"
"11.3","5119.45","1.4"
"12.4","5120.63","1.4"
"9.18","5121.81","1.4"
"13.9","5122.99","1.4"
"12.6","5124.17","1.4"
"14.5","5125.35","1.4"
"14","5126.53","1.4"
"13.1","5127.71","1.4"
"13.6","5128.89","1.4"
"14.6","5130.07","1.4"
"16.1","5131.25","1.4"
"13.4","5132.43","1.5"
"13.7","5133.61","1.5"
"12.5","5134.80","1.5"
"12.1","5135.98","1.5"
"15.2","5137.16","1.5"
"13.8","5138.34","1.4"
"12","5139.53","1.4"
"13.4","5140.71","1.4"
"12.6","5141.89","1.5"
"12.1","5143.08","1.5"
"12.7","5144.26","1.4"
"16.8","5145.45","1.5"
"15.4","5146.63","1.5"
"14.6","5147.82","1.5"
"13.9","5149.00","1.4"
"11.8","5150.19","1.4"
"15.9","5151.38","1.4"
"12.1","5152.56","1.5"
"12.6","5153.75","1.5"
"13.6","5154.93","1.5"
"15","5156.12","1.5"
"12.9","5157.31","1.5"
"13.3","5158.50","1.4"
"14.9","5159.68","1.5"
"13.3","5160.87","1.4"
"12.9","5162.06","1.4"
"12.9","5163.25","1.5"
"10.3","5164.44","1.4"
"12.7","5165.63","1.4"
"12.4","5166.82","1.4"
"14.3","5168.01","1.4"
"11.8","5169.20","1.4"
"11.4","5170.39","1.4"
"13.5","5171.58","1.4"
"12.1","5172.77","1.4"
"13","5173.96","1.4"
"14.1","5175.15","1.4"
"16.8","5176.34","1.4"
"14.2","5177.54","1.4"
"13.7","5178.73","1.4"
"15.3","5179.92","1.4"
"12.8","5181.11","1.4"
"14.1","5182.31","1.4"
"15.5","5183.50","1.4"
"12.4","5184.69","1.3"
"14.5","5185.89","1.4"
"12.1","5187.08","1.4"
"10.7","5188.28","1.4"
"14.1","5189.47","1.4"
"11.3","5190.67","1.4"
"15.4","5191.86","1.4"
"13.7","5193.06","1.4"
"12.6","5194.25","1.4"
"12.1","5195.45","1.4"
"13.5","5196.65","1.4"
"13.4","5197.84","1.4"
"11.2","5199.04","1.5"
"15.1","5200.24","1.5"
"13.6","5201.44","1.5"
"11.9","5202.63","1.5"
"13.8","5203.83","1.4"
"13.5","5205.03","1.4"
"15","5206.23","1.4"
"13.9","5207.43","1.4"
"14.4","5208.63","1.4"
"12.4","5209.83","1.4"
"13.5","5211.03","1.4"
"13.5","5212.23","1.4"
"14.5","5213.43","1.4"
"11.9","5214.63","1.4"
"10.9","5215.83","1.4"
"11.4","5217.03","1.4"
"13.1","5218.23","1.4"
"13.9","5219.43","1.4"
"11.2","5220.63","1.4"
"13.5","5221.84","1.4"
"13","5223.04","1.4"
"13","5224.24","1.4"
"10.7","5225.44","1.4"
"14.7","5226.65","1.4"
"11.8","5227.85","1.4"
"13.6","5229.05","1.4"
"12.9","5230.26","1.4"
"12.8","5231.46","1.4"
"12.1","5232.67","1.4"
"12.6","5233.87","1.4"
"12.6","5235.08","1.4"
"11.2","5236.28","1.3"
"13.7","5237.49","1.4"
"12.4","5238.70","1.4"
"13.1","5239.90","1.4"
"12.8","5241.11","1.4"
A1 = 1.2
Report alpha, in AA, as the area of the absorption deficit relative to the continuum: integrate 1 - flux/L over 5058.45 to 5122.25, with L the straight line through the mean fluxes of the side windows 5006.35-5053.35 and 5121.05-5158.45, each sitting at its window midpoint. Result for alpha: 2.8 AA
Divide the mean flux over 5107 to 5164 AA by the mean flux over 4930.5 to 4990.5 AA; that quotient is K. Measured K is 1.14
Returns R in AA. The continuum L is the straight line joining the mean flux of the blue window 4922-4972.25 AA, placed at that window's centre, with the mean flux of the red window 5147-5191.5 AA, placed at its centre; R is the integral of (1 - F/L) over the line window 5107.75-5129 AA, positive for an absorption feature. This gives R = 0.4 AA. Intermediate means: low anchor 11.7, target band 12.7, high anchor 13.3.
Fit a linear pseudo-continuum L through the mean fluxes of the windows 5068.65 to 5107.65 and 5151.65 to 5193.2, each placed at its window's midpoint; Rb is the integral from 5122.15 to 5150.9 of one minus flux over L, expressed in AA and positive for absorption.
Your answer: -1.8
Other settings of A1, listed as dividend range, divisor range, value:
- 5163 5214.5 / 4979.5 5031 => 1.23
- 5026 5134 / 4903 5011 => 1.12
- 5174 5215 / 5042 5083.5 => 1.16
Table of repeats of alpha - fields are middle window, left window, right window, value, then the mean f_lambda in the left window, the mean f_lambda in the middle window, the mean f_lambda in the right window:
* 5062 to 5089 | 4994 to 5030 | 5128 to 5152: 0.93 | 11.7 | 12.3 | 13.8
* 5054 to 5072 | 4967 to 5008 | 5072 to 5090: -0.19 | 11.6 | 12.2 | 12.2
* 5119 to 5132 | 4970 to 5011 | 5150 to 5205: -0.40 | 11.6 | 13.2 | 13.3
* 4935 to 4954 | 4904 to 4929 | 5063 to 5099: -0.65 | 11.2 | 11.7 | 12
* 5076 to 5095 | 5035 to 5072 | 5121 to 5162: 1.35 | 12.1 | 11.7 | 13.6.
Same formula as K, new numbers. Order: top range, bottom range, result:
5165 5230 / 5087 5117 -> 1.08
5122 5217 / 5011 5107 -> 1.11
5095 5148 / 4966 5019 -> 1.12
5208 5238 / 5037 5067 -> 1.06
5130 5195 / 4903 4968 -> 1.16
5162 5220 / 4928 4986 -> 1.12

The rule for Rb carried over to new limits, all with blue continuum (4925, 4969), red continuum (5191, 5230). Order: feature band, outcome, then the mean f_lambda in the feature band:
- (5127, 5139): -1.03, 13.8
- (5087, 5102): 1.30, 11.4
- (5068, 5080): -0.52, 12.9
